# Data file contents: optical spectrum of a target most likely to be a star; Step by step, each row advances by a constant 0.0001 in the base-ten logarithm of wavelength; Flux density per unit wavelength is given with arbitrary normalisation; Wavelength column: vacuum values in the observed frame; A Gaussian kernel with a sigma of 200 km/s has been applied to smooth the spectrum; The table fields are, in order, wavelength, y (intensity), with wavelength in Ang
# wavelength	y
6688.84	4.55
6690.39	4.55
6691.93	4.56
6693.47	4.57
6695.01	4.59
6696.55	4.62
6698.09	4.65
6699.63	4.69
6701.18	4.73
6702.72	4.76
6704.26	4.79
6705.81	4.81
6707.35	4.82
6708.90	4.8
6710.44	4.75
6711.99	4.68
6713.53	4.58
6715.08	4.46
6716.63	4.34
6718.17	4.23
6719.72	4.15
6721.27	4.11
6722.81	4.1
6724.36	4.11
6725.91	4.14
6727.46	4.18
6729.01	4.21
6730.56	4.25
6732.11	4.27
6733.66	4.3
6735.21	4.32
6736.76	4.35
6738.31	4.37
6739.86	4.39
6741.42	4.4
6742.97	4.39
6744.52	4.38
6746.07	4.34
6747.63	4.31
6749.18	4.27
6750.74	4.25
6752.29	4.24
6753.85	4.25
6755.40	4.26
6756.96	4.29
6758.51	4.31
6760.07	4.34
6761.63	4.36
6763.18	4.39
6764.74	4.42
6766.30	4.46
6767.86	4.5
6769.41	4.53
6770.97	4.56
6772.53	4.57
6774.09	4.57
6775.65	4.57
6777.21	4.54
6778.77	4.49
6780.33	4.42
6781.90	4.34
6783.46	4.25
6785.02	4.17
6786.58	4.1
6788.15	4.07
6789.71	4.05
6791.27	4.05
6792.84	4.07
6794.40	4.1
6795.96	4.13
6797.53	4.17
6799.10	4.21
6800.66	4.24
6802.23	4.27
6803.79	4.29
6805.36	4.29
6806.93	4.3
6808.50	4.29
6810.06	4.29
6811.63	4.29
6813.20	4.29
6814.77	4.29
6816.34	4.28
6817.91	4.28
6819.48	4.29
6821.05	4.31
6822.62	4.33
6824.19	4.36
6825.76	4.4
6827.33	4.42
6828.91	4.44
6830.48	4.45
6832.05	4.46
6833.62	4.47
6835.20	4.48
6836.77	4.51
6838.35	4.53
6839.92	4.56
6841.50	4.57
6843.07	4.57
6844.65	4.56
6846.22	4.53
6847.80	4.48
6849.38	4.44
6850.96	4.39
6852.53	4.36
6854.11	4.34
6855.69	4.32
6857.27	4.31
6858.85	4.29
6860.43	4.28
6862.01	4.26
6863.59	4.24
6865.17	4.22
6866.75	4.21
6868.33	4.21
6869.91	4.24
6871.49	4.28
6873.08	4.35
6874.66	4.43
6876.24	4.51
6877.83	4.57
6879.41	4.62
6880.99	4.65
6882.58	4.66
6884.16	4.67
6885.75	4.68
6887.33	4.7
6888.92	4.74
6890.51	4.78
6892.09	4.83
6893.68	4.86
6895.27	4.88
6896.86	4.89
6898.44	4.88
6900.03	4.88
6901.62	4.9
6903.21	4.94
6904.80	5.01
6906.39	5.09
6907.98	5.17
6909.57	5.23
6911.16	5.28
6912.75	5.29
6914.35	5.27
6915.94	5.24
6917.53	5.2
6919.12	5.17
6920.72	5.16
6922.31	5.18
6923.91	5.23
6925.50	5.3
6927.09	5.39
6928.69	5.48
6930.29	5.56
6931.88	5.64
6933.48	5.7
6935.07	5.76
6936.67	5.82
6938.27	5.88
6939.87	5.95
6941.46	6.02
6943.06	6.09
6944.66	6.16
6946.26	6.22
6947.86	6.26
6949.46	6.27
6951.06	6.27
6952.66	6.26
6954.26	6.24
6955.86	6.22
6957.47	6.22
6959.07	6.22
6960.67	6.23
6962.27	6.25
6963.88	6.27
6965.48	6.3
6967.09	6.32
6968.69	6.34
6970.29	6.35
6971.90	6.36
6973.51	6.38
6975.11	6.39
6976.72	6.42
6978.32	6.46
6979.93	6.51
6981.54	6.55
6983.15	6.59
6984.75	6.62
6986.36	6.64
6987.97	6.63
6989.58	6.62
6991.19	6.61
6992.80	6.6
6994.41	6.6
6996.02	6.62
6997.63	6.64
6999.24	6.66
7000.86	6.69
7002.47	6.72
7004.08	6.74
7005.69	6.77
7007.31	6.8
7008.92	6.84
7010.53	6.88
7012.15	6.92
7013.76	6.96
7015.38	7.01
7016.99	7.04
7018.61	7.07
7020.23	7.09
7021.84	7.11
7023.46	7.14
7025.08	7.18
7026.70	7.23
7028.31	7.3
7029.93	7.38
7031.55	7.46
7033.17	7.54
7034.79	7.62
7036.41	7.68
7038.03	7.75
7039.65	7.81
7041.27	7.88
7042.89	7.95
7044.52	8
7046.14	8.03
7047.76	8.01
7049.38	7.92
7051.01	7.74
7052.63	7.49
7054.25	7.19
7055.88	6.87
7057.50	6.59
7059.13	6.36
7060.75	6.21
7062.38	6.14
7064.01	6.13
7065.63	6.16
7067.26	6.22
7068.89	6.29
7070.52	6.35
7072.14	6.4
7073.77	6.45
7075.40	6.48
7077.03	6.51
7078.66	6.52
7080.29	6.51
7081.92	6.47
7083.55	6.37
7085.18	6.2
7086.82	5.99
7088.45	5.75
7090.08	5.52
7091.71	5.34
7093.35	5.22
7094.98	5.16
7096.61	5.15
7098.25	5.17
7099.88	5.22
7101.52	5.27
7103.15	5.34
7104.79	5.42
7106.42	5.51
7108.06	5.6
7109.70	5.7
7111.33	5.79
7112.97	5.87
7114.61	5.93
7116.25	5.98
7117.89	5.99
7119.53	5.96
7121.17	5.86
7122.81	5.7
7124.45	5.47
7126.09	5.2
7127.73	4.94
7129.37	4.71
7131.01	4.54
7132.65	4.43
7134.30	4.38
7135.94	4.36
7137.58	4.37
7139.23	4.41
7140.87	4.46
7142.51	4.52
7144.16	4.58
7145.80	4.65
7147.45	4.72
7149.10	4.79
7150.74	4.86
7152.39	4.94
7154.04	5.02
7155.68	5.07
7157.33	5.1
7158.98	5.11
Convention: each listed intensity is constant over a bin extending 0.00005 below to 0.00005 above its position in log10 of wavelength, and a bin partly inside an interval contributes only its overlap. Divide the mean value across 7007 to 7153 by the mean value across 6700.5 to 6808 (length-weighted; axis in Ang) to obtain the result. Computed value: 1.42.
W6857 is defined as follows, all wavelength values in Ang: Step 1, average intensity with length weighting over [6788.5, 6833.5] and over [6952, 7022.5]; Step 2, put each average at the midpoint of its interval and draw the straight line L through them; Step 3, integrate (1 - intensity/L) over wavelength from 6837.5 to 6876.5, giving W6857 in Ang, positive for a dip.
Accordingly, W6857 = 3.9 Ang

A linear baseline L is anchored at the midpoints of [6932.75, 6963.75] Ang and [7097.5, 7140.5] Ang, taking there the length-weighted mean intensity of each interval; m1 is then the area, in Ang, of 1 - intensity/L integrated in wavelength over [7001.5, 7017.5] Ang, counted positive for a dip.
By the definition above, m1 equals -2.91 Ang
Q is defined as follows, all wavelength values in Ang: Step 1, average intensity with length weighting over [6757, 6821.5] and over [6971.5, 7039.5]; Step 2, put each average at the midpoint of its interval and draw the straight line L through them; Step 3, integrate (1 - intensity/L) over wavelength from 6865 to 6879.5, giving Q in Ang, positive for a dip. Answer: 2.6 Ang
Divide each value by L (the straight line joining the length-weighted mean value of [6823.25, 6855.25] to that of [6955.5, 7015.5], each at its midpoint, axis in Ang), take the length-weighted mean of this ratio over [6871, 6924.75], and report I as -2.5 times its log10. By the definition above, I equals 0.09 mag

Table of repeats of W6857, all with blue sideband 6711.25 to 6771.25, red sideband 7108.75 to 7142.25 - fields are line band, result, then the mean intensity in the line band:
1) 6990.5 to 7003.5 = -4.6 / 6.64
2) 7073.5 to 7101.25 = -4.1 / 5.86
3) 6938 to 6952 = -3.9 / 6.14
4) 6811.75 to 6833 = 0.7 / 4.35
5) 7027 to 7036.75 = -4.9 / 7.48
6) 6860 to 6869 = 0.7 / 4.24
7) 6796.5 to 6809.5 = 0.6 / 4.26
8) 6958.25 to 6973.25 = -4.5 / 6.3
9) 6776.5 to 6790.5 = 0.5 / 4.27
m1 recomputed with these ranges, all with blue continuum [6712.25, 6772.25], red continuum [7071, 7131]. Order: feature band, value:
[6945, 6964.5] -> -4.1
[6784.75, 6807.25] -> 1.8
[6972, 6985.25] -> -3.1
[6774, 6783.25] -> 0.0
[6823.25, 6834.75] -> 0.6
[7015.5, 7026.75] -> -3.5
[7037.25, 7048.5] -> -4.9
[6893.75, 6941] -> -2.6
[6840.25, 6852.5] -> 0.6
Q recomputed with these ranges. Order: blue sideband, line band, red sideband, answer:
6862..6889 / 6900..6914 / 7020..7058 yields -0.16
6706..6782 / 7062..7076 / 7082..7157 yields -3.19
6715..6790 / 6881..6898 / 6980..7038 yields 2.83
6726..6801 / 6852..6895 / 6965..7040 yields 7.91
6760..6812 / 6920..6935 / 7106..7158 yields -2.54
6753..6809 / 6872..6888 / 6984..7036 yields 2.55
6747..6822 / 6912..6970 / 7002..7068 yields 2.27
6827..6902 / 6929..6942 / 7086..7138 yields -2.79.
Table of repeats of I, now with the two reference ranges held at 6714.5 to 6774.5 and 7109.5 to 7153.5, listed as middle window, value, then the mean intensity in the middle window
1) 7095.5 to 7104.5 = -0.05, 5.24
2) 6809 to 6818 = 0.04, 4.29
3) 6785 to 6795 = 0.08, 4.08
